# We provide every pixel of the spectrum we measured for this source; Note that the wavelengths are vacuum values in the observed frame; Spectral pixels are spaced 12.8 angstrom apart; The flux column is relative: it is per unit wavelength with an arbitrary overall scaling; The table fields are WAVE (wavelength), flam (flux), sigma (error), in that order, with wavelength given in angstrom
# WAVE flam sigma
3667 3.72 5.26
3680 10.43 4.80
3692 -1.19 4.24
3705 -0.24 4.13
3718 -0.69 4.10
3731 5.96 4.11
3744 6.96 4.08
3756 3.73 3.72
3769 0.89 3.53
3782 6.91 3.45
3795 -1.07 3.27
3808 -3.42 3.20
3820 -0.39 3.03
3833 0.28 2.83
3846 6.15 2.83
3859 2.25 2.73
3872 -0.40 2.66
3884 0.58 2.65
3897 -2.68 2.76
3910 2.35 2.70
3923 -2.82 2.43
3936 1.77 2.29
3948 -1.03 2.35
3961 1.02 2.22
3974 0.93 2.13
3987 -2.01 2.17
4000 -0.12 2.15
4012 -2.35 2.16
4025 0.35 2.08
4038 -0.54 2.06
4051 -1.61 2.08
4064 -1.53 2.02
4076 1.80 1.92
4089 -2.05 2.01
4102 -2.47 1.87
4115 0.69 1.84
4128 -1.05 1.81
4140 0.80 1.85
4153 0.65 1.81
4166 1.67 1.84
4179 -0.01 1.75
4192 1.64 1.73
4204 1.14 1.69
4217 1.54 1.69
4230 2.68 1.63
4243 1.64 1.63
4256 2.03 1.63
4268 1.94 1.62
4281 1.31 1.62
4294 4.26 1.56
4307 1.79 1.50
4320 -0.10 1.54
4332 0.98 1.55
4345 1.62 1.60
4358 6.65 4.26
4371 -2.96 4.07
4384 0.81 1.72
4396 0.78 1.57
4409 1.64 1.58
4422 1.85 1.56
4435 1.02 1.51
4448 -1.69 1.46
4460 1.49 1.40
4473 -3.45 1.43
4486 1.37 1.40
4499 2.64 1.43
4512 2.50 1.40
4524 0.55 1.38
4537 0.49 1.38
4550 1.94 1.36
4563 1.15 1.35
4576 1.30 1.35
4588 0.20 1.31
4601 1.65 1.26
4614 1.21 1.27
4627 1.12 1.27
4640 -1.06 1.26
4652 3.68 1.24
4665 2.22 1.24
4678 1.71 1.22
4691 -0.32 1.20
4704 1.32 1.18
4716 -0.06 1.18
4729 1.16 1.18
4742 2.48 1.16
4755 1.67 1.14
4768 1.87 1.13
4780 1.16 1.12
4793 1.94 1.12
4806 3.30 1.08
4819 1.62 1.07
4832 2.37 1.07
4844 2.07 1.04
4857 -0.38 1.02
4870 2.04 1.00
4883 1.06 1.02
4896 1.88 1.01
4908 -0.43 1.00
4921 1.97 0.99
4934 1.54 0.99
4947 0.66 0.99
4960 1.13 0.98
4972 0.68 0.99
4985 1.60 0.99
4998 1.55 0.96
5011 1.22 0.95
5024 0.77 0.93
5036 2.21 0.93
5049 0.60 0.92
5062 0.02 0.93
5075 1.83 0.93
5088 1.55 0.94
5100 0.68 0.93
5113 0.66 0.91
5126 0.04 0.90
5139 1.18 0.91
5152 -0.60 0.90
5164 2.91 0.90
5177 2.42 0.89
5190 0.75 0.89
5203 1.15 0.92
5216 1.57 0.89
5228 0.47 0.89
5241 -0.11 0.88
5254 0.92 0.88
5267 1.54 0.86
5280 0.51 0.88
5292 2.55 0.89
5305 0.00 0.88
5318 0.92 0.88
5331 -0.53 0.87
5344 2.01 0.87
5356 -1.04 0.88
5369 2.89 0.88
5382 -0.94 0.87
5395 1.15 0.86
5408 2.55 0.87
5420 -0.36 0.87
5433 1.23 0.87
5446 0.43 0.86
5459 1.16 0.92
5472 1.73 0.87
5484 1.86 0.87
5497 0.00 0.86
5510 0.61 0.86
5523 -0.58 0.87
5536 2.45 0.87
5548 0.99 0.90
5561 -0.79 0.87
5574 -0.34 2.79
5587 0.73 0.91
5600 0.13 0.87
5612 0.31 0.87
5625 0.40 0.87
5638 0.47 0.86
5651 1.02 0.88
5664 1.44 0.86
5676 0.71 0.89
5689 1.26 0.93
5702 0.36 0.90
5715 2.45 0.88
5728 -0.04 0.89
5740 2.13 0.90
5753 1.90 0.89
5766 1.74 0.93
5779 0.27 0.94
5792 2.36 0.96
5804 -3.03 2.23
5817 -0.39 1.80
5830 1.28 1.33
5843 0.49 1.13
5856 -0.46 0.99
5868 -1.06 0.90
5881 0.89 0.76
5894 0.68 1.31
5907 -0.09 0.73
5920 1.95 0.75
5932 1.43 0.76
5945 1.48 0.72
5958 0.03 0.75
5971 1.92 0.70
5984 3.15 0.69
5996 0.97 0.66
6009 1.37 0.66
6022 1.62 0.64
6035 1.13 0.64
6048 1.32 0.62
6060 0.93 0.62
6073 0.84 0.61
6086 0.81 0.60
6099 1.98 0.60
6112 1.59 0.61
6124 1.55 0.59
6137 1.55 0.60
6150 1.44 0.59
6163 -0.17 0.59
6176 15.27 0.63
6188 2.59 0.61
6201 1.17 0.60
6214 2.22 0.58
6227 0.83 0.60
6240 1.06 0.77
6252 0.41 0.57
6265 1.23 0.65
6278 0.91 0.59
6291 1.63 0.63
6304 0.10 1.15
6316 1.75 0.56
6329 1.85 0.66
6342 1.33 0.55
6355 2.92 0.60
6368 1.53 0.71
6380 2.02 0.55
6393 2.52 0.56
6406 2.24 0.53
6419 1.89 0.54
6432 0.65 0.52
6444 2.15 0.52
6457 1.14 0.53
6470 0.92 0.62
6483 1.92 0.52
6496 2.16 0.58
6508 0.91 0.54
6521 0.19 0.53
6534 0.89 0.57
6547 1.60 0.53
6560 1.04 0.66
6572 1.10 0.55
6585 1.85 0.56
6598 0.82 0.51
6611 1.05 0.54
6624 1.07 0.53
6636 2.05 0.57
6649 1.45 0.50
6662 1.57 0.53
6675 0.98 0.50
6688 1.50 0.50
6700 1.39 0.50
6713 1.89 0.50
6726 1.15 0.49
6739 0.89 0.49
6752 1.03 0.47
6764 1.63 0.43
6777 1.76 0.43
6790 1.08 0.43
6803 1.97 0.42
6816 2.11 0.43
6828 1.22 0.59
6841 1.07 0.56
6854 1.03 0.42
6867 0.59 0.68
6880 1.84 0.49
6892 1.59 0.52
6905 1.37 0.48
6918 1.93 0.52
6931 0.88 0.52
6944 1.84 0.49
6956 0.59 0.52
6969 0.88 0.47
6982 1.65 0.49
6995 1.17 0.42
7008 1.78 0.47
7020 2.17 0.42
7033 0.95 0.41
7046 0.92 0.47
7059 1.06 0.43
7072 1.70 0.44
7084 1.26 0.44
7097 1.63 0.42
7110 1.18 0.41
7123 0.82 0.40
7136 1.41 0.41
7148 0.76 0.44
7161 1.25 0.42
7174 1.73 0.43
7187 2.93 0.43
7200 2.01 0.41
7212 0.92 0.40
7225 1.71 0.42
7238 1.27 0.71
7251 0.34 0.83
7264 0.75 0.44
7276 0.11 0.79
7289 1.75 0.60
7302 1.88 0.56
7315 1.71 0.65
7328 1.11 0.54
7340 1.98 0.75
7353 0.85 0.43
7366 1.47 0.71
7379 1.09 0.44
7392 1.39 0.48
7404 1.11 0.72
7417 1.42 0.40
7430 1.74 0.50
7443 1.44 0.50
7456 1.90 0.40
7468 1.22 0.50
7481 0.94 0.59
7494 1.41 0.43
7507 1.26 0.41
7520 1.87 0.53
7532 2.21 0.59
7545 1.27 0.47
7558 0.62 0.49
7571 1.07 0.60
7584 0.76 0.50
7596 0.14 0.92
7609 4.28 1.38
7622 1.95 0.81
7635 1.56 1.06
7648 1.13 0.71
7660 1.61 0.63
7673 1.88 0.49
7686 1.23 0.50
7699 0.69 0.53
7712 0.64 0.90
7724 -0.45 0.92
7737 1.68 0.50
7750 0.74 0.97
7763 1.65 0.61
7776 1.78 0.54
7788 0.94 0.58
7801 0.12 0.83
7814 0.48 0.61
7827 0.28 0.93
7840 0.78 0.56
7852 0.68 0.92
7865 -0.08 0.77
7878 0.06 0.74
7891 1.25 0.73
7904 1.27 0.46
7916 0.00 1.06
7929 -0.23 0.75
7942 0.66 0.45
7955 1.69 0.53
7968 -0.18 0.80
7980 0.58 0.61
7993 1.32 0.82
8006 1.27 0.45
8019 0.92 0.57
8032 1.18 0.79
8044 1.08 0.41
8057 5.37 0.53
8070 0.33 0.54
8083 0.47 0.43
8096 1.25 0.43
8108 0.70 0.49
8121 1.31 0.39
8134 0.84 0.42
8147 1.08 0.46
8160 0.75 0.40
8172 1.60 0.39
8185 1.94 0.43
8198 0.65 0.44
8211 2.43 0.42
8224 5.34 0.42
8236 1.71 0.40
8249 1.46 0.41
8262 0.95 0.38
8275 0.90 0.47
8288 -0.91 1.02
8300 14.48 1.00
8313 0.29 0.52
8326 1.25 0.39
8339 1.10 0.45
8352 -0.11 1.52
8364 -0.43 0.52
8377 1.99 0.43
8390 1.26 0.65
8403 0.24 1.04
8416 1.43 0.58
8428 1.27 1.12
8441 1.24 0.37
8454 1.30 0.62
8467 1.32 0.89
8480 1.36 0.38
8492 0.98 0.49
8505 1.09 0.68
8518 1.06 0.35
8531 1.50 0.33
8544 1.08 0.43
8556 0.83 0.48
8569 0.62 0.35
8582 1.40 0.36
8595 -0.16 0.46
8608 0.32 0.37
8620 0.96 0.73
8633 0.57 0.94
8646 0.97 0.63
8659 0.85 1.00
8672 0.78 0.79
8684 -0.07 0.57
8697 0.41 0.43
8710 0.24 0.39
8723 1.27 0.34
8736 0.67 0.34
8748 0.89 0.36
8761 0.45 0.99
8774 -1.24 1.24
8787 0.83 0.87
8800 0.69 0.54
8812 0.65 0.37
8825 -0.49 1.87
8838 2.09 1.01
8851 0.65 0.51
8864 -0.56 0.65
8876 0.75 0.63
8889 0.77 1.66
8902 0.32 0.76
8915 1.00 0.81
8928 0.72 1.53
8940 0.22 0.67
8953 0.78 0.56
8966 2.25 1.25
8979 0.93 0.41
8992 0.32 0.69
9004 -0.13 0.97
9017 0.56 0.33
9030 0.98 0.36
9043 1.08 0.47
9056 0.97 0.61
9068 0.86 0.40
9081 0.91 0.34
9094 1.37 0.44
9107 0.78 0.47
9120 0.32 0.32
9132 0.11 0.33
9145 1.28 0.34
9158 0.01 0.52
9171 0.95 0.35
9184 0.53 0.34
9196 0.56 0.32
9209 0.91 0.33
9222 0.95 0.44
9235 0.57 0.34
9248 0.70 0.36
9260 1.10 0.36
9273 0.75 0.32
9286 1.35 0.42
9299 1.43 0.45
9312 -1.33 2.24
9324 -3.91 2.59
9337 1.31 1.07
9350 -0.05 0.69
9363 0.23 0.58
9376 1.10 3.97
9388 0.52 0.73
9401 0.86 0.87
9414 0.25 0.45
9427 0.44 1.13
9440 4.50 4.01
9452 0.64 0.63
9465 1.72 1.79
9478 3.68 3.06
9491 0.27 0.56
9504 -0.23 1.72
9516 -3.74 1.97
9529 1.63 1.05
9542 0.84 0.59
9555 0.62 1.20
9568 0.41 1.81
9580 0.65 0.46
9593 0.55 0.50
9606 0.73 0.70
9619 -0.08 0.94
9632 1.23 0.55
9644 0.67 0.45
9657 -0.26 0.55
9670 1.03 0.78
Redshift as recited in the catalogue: 0.66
